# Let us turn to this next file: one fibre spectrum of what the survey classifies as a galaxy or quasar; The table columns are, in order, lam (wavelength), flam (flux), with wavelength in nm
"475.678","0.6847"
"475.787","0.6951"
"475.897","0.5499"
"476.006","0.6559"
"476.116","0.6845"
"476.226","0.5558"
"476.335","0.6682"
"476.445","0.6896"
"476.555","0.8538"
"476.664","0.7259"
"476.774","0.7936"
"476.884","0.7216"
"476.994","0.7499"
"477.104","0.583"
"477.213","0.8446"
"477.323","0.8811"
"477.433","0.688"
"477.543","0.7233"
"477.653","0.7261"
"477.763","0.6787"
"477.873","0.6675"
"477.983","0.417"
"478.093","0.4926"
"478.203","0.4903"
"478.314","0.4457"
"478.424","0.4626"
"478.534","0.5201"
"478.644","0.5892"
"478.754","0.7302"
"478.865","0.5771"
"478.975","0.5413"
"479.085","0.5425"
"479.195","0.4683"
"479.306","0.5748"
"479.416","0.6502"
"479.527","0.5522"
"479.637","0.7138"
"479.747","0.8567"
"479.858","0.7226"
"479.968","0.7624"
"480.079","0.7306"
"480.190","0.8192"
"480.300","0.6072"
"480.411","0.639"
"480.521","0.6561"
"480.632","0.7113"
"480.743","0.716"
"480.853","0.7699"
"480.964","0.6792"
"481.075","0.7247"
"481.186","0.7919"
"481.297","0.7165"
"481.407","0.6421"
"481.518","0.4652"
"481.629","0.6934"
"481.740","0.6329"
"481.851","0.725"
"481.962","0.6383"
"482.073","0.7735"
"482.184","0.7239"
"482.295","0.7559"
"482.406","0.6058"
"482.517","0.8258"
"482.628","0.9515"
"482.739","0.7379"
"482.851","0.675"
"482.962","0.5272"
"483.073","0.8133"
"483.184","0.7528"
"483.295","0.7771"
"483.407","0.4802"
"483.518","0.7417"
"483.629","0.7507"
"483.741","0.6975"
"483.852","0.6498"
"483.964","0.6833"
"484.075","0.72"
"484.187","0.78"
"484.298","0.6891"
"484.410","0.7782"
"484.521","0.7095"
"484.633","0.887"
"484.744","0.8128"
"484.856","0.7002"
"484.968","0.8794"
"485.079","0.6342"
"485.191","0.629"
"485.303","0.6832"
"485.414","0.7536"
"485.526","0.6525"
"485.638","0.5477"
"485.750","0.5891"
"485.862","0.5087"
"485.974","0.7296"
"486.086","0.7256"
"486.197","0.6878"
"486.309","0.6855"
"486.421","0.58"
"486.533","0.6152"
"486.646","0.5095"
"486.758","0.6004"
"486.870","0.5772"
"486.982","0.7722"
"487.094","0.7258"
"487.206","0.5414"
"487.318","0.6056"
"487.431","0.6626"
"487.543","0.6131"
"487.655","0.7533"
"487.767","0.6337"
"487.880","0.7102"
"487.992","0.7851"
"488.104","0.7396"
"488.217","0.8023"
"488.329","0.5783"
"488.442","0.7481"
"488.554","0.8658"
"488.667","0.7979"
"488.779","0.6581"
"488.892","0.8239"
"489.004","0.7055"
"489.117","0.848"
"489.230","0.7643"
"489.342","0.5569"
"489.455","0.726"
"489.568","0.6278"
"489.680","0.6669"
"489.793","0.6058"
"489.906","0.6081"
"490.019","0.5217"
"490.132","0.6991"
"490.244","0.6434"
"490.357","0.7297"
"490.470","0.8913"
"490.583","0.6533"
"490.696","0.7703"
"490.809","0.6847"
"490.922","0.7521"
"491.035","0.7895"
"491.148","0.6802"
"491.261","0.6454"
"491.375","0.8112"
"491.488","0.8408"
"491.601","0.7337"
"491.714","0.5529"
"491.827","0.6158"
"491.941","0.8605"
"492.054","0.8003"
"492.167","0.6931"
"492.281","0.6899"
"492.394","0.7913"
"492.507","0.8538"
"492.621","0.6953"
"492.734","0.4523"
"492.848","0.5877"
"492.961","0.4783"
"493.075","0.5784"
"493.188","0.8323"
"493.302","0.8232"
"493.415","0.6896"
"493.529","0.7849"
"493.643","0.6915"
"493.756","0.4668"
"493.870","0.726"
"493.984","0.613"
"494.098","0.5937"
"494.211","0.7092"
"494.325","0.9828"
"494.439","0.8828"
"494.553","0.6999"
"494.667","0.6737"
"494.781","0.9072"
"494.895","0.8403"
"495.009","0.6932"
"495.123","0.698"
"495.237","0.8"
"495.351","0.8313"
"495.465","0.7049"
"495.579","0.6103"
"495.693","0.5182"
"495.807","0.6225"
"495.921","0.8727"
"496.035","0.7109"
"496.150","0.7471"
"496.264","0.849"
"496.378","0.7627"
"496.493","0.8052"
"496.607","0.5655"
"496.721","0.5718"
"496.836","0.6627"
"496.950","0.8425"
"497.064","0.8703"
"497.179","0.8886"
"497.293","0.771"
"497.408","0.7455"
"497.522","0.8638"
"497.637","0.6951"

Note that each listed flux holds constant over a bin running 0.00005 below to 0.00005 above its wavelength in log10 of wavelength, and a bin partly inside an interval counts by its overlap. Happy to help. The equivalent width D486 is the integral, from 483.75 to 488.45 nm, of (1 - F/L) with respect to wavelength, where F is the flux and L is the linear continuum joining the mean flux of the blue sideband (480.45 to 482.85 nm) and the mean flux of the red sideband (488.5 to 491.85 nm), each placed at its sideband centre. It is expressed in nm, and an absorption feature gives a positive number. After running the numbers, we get 0.18 nm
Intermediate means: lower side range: 0.71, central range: 0.682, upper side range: 0.71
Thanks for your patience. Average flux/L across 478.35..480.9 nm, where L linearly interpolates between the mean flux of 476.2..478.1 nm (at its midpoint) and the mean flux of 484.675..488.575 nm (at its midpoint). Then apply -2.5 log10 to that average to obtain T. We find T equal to 0.07 mag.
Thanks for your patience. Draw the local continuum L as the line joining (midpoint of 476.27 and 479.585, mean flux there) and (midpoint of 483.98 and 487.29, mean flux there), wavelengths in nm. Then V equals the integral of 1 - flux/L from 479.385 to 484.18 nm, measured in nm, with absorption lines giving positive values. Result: -0.350 nm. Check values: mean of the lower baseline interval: 0.635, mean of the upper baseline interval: 0.679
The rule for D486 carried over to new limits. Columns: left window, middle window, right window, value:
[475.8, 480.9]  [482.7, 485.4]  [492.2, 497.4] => -0.150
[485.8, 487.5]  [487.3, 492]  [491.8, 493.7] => -0.294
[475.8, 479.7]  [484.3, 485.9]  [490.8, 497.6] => -0.056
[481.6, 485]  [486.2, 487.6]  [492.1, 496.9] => 0.184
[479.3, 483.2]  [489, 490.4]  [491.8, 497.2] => 0.093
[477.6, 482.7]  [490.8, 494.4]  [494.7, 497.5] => 0.111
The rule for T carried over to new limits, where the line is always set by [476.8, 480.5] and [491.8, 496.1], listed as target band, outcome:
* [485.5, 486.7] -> 0.096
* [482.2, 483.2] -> -0.118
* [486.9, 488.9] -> -0.035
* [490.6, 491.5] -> -0.057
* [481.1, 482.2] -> -0.038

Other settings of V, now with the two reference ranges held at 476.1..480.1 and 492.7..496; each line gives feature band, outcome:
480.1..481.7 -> -0.07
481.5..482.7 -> -0.10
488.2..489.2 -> -0.10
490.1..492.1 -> -0.11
